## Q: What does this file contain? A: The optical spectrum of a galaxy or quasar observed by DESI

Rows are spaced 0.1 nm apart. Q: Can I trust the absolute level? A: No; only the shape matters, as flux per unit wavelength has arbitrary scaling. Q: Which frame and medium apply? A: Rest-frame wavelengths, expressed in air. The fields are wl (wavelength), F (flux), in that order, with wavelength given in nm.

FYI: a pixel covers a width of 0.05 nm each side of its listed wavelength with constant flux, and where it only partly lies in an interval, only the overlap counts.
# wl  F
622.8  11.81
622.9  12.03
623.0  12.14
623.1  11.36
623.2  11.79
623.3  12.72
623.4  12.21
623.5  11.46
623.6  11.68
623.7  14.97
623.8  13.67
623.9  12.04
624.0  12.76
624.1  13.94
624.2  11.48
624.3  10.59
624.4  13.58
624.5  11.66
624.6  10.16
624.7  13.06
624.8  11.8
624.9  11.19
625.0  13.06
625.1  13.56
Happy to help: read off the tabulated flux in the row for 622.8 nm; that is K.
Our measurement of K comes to 11.81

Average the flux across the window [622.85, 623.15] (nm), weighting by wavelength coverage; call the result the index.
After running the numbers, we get 11.8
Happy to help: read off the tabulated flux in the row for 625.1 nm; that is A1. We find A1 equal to 13.56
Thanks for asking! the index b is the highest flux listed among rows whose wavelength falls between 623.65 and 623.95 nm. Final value 14.97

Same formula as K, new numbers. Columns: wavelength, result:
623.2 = 11.79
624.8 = 11.8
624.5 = 11.66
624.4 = 13.58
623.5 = 11.46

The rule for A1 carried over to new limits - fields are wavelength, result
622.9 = 12.03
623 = 12.14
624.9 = 11.19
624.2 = 11.48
